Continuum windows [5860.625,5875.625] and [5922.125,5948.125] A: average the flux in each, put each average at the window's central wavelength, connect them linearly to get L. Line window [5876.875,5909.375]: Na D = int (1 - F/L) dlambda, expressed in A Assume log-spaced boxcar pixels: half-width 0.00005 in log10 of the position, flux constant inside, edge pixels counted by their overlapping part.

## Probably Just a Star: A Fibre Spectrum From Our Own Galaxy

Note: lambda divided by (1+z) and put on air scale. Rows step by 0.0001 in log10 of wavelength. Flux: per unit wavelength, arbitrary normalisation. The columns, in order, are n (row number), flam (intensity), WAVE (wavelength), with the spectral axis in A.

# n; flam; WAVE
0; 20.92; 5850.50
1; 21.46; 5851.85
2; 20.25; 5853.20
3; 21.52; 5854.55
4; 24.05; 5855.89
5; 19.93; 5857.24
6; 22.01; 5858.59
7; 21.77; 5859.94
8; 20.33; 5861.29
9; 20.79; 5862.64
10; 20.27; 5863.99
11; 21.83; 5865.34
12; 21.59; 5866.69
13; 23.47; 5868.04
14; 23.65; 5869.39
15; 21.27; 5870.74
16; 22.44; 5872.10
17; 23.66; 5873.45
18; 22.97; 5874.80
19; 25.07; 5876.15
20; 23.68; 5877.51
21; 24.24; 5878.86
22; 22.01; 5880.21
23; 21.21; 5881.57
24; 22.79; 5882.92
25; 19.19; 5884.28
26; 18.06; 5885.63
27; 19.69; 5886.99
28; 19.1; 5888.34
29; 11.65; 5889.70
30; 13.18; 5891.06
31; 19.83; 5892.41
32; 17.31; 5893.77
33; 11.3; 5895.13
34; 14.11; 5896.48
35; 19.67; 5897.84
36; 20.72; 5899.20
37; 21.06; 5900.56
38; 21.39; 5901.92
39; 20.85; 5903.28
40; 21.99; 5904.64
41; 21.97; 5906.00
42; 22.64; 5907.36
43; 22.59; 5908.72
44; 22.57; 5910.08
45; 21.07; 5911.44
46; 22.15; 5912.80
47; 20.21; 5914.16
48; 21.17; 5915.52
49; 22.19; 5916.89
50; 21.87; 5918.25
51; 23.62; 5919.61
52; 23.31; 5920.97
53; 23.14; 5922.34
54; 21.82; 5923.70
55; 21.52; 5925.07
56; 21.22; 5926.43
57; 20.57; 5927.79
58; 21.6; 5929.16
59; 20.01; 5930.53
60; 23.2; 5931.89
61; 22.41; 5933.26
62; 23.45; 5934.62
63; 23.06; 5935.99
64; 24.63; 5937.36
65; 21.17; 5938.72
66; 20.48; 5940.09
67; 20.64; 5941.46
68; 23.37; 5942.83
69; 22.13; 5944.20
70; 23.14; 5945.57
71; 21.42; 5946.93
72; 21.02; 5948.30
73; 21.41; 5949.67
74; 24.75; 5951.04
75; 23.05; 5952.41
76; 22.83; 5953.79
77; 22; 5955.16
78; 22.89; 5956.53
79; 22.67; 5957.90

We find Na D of 3.6 A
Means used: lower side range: 22.1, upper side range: 22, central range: 19.6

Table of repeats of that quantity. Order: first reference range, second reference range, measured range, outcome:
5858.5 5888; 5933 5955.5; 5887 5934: 3.8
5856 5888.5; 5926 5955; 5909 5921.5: 0.0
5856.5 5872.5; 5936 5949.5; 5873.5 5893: 1.3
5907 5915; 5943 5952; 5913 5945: 0.1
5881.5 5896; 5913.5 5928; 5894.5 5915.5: -0.6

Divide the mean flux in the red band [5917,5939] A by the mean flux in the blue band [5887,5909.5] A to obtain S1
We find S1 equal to 1.19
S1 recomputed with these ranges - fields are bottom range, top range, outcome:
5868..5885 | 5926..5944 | 0.97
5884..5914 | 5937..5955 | 1.16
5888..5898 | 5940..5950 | 1.41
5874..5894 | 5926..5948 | 1.10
